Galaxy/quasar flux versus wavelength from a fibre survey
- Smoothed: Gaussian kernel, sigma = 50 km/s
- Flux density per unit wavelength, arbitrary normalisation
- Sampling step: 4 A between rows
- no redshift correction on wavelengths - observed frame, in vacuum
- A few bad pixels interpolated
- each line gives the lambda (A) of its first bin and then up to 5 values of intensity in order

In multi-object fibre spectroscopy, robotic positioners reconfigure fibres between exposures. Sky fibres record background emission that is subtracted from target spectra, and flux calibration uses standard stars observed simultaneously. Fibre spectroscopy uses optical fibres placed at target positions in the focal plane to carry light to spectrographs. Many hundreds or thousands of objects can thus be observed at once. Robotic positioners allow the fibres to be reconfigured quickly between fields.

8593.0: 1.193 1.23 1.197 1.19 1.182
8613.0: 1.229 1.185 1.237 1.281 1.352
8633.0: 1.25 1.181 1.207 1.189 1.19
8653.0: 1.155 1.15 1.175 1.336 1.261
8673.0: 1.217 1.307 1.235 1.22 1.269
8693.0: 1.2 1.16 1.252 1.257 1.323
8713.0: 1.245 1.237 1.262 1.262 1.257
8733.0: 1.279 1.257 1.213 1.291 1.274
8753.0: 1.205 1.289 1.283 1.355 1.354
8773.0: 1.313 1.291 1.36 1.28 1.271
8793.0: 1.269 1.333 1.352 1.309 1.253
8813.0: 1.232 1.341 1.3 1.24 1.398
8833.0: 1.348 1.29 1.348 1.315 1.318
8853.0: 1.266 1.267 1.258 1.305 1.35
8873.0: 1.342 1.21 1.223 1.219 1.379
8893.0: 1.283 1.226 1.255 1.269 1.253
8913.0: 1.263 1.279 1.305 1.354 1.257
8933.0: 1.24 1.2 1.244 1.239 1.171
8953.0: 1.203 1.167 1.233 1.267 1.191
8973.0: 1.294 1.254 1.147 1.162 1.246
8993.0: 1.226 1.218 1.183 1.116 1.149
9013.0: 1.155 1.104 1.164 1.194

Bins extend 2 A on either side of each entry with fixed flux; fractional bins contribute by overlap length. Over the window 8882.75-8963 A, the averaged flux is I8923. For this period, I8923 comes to 1.25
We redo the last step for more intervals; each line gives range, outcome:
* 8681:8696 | 1.23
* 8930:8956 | 1.22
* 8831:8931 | 1.29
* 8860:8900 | 1.28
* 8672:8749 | 1.25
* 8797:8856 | 1.31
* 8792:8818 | 1.3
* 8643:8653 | 1.18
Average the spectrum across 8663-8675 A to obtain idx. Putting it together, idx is 1.27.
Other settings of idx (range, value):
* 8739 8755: 1.25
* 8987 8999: 1.23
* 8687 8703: 1.22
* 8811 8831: 1.3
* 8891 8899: 1.25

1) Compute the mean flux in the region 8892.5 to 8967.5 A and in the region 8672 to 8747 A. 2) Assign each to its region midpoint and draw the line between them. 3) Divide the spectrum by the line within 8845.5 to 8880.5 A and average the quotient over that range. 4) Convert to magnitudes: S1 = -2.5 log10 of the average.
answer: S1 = -0.03 mag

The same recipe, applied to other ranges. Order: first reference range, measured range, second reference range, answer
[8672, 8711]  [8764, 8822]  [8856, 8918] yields -0.04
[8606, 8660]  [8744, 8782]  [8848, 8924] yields -0.05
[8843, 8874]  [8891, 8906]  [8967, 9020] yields 0.01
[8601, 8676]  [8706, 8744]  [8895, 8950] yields -0.03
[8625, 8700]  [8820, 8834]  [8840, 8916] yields -0.04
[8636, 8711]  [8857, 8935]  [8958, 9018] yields -0.06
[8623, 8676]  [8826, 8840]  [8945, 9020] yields -0.11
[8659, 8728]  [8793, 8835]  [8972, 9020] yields -0.07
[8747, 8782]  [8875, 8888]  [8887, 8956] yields 0.03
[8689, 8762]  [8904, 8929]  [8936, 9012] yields -0.06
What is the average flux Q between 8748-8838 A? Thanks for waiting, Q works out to 1.3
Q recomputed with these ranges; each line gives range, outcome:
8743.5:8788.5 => 1.3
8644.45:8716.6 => 1.23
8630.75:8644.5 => 1.21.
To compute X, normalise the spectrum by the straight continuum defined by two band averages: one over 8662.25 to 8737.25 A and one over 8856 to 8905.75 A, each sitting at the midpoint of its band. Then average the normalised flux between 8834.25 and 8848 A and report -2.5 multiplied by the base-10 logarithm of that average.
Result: -0.04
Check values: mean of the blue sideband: 1.25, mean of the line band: 1.32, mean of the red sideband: 1.28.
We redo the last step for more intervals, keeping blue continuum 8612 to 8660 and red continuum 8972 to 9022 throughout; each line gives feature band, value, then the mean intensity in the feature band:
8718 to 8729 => -0.044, 1.26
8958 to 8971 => -0.034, 1.23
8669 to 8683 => -0.037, 1.25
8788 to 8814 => -0.078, 1.29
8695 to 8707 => -0.011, 1.22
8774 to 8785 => -0.097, 1.32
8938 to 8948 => -0.037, 1.23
